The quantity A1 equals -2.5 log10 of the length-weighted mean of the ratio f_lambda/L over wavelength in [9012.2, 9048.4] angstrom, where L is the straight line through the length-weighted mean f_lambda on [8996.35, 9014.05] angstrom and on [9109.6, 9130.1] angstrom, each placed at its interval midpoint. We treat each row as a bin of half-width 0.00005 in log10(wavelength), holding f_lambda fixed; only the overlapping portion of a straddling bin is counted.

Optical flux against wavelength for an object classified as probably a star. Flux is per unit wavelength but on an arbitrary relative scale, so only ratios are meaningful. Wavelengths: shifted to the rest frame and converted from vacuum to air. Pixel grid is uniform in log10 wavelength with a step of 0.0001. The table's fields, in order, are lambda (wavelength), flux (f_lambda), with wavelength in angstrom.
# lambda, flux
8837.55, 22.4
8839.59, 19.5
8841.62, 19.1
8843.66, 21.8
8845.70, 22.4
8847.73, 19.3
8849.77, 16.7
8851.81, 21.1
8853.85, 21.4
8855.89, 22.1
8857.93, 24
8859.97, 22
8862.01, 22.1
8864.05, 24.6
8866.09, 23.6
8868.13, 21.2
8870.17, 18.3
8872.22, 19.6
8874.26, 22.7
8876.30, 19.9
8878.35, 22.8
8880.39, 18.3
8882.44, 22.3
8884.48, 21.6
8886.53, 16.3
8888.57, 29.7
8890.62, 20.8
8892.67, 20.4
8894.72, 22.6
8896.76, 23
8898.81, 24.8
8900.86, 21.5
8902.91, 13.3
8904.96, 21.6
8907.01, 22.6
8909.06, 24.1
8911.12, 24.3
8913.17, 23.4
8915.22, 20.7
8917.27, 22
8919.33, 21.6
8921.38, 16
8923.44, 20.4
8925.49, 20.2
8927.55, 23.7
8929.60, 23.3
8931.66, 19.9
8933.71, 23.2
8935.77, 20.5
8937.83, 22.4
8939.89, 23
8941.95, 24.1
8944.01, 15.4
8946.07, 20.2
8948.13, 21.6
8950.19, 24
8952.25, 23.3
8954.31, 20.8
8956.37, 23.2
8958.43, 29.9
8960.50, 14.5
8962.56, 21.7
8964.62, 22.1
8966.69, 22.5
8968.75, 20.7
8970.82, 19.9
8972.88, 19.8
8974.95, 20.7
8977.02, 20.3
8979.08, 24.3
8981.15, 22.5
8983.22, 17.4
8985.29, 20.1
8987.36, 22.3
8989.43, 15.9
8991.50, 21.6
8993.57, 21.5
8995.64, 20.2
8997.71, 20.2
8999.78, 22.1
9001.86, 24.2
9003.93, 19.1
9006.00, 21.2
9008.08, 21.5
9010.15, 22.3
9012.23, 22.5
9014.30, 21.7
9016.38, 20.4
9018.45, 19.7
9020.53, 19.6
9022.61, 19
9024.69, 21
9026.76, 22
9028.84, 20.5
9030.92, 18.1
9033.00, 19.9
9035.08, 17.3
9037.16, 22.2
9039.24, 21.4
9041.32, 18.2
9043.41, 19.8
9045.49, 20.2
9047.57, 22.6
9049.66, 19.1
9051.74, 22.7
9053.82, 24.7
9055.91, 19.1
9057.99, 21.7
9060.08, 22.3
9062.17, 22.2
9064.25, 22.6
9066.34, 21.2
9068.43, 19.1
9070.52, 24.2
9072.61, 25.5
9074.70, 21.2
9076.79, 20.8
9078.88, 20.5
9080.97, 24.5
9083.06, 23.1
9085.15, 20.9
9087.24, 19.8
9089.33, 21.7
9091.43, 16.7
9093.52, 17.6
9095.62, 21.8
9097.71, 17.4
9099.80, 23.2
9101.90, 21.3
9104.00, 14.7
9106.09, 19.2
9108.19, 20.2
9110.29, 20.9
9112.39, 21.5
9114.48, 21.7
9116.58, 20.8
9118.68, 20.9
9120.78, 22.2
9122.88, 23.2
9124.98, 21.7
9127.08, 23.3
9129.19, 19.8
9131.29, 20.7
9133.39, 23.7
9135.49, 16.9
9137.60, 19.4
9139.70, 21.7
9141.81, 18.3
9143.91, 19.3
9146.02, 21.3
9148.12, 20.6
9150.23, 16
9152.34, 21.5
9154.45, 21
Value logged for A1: 0.07 mag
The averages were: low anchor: 21.6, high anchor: 21.6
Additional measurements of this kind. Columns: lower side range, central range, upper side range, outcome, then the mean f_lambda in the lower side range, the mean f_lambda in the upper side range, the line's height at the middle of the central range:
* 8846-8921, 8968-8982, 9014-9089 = 0.01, 21.5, 21.1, 21.3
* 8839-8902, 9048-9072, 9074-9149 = -0.05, 21.5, 20.6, 20.8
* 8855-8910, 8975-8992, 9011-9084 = 0.04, 21.7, 21.2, 21.4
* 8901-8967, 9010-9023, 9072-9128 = 0.03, 21.5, 20.9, 21.2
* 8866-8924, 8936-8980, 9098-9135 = -0.02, 21.3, 21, 21.2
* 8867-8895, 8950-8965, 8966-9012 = -0.07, 21.1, 20.9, 21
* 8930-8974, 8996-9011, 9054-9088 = 0.01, 21.6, 21.9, 21.7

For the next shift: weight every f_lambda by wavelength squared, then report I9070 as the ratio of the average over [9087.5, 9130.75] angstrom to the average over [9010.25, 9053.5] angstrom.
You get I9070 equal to 1.02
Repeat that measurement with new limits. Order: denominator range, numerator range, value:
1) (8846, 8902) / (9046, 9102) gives 1.04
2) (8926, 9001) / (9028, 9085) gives 1.02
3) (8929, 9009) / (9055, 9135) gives 1.02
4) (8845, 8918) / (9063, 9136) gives 1.02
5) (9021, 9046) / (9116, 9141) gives 1.08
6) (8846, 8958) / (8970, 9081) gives 1.00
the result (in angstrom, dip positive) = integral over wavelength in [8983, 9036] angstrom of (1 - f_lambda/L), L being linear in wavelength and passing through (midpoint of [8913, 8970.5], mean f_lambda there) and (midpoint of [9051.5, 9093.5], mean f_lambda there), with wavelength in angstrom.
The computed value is 2.7 angstrom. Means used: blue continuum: 21.5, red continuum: 21.6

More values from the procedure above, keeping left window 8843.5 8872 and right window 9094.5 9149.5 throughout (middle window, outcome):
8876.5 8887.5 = 0.56 angstrom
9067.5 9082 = -1.09 angstrom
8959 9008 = 0.61 angstrom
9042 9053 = -0.03 angstrom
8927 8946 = -0.39 angstrom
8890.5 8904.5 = 0.22 angstrom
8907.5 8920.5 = -0.84 angstrom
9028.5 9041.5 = 0.71 angstrom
